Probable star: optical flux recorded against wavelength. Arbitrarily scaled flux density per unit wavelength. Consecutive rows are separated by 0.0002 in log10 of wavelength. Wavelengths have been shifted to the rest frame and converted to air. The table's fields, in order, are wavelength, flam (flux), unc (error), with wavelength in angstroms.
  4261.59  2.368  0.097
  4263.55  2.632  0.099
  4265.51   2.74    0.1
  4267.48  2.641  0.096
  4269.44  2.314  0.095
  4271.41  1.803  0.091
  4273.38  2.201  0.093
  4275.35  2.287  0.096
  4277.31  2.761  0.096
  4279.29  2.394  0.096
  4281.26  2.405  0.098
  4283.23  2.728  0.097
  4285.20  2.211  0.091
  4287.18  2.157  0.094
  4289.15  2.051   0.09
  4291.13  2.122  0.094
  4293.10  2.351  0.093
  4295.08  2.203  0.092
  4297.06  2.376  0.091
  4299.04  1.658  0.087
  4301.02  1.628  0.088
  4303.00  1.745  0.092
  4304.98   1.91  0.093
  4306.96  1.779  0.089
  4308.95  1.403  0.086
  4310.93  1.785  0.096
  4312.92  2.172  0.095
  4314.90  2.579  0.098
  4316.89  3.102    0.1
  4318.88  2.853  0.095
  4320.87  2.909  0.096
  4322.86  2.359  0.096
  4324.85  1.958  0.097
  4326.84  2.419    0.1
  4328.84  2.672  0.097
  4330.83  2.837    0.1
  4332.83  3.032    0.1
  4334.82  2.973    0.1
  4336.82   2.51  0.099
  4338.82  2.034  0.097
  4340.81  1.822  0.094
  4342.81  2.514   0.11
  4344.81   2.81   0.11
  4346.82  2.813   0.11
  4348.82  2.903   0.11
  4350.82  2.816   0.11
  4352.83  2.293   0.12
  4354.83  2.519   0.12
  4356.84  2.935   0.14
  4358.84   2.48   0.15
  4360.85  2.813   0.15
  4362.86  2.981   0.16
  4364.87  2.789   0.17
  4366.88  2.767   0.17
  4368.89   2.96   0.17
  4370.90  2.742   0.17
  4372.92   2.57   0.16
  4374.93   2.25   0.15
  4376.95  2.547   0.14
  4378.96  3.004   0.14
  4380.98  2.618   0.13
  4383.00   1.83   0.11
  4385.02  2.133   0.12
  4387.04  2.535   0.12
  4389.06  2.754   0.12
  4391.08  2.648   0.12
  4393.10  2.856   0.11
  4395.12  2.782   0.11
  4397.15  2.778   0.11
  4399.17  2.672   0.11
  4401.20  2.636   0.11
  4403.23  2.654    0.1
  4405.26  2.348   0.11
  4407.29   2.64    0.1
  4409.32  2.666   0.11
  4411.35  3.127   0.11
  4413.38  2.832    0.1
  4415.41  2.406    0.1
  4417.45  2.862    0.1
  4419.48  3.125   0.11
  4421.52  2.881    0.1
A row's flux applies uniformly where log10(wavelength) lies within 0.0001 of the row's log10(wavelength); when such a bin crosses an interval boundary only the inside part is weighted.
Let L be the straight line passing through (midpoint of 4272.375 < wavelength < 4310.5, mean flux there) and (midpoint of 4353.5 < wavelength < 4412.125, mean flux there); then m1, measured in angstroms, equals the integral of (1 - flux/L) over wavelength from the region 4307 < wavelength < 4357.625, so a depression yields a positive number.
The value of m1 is -3.1 angstroms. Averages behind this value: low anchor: 2.12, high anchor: 2.65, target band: 2.51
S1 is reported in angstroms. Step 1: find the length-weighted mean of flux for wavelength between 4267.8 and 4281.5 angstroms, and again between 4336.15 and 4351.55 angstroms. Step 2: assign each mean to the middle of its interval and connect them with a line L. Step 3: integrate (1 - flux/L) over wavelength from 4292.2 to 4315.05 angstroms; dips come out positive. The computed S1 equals 4.40 angstroms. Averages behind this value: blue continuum 2.32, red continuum 2.52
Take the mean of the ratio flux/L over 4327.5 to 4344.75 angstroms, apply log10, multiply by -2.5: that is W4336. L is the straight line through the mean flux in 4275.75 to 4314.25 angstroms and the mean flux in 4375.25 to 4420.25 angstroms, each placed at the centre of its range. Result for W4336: -0.11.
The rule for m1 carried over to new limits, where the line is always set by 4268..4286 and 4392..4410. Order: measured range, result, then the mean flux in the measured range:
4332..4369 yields -1.77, 2.66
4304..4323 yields 1.30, 2.28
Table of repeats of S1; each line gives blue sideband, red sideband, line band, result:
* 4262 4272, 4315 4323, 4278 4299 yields 2.6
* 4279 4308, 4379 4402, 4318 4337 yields -3.2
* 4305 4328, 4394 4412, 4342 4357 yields -1.5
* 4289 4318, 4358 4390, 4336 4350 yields -0.7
